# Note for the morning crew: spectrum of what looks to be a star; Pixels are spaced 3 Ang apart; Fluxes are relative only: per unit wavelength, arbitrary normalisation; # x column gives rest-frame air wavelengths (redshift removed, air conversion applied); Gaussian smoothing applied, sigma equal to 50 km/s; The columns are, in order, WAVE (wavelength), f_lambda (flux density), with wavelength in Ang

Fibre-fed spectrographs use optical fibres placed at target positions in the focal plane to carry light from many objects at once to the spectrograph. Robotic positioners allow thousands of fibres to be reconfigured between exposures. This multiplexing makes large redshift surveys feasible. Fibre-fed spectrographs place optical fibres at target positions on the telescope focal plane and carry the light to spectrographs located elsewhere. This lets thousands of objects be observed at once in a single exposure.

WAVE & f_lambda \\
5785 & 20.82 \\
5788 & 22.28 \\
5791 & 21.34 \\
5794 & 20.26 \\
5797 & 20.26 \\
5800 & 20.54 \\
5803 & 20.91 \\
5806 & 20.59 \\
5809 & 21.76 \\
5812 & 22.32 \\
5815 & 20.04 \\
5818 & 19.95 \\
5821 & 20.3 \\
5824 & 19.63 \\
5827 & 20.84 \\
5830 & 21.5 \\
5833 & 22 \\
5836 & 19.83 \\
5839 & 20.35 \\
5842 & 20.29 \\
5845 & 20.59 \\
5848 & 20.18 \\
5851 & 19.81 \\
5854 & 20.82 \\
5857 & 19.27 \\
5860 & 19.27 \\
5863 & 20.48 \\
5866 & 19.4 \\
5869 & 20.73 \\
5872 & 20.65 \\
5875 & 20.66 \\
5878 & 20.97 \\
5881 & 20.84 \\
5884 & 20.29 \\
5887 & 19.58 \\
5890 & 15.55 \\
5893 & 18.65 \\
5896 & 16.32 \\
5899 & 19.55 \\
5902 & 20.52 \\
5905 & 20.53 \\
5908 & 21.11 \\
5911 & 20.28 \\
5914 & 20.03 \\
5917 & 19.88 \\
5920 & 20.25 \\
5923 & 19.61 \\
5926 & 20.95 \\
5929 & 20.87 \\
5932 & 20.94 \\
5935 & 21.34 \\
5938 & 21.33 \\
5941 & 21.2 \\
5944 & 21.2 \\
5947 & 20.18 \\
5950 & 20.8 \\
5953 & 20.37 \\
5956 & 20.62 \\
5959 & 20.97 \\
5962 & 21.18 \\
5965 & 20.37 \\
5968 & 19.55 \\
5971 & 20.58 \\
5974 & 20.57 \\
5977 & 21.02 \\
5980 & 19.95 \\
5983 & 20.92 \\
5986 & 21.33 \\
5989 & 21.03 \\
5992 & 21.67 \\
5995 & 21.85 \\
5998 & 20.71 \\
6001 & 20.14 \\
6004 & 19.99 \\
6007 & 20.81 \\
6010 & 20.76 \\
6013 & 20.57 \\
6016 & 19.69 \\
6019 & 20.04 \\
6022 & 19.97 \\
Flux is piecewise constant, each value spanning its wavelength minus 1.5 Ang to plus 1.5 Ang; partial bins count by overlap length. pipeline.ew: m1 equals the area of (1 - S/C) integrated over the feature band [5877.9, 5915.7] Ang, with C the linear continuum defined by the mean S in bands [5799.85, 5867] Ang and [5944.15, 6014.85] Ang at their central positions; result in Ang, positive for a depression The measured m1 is 1.96 Ang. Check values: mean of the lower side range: 20.5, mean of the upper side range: 20.7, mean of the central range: 19.5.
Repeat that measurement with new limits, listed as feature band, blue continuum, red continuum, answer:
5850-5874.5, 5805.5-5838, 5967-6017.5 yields 0.8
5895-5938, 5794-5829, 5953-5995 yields 1.0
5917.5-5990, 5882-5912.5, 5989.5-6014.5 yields -2.2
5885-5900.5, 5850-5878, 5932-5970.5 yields 1.8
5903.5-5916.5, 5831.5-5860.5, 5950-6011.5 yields 0.0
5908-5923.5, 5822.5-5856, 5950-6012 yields 0.4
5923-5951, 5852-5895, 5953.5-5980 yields -0.8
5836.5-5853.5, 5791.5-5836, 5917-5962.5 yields 0.4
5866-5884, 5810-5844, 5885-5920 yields -0.7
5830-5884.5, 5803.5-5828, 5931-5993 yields 0.9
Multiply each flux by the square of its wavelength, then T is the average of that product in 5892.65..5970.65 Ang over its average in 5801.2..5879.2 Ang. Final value 1.0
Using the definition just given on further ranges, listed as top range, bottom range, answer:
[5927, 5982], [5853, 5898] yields 1.09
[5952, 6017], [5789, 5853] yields 1.06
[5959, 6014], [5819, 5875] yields 1.07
